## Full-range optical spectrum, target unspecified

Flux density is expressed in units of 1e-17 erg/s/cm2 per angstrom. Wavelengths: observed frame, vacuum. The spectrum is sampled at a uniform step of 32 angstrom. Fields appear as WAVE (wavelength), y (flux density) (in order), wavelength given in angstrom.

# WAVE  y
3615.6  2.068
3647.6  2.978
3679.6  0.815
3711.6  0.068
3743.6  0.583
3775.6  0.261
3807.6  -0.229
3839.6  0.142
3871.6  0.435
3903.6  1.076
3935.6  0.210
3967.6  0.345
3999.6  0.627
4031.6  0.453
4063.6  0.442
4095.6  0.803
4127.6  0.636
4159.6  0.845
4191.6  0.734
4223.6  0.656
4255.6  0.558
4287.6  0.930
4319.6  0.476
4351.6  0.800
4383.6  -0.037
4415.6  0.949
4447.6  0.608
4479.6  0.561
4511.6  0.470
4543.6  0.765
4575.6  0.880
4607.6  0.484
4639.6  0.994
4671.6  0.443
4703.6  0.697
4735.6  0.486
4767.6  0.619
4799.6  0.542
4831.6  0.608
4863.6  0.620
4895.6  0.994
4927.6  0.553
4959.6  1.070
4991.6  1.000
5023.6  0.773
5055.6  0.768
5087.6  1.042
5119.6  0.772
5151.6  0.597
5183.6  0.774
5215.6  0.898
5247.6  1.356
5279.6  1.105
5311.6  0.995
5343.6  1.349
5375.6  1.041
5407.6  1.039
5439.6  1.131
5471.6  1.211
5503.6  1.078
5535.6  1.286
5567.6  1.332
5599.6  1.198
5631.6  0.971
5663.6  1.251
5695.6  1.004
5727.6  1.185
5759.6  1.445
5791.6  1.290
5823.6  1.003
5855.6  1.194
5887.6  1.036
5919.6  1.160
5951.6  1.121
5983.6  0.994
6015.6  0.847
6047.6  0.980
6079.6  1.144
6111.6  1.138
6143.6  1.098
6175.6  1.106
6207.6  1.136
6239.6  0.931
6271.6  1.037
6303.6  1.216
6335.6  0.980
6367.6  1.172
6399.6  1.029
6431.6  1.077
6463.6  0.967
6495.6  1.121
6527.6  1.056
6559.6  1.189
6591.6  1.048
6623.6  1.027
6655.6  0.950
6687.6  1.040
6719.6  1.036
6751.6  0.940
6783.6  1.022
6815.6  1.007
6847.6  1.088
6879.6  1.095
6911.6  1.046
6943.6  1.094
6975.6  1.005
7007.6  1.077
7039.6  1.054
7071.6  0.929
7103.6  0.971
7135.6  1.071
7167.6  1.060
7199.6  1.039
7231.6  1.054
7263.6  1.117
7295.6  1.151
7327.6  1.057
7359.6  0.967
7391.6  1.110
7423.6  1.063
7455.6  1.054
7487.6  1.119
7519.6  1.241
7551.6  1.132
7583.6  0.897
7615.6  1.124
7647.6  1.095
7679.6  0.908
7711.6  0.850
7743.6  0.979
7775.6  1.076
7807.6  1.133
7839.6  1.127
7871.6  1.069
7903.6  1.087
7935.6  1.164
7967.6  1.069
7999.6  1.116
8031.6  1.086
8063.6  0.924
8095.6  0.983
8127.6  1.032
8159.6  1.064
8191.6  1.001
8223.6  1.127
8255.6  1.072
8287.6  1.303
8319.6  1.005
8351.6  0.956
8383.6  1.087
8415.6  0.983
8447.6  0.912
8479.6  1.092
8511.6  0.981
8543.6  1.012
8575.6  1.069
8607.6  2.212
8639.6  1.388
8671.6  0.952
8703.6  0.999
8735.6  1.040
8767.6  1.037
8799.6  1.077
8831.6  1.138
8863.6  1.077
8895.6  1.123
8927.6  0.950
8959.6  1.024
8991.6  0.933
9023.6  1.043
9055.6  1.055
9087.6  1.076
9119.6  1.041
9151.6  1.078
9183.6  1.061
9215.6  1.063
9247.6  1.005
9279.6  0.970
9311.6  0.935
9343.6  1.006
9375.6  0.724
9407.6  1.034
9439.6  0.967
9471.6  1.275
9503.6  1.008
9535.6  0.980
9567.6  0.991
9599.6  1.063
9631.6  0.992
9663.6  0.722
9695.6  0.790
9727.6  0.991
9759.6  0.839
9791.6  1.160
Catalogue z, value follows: 0.31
